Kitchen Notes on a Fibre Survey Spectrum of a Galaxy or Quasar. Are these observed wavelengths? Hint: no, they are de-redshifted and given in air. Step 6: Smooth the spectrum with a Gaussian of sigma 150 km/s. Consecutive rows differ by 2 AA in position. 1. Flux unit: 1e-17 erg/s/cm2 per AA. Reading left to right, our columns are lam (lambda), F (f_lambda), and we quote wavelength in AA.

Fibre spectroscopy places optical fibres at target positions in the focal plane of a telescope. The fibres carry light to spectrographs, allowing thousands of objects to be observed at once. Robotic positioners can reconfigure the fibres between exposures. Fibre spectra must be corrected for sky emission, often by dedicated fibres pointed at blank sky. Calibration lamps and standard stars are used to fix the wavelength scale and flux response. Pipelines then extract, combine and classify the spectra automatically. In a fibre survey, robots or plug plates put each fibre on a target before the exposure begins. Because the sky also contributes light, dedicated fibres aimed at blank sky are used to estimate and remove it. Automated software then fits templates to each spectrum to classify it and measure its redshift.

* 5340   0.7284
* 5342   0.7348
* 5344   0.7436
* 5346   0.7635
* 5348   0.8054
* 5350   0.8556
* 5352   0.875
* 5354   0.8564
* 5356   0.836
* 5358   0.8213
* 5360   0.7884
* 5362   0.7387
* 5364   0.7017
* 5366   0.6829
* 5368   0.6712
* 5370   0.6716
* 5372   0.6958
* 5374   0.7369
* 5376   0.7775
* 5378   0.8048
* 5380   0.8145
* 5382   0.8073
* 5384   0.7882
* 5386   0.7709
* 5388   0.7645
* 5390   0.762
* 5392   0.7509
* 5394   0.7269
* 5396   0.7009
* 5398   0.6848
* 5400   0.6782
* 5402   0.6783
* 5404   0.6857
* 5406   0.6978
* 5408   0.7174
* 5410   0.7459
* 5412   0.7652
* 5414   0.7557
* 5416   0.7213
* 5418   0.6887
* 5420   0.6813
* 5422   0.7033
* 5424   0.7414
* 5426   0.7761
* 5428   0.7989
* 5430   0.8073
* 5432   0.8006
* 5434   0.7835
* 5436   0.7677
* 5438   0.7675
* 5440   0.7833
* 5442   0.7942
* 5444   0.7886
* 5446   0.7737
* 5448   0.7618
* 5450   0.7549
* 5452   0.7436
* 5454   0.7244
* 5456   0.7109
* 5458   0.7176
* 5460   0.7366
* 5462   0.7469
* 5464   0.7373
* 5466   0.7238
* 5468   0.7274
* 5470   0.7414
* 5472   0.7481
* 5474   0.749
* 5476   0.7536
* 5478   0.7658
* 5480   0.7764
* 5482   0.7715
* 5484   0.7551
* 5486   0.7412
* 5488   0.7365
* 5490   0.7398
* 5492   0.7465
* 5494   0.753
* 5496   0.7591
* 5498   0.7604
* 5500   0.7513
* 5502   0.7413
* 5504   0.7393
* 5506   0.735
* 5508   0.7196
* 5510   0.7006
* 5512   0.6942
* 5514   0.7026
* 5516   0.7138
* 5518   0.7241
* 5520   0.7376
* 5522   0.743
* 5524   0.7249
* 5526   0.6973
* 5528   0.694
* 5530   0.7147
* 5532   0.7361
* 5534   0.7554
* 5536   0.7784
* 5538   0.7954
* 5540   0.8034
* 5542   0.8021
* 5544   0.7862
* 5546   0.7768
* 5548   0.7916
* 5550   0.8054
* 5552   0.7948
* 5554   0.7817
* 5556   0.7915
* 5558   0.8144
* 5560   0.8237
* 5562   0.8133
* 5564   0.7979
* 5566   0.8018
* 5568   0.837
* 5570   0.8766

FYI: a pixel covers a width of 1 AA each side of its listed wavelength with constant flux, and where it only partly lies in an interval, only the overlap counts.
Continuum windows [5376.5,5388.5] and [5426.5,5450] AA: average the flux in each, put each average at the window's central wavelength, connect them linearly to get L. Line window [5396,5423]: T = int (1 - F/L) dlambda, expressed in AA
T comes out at 2.7 AA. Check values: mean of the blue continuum 0.792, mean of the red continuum 0.783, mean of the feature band 0.708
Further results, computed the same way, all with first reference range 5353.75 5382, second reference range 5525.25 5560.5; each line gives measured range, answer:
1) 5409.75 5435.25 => 0.34 AA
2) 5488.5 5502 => 0.34 AA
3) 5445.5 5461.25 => 0.53 AA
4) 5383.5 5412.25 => 1.27 AA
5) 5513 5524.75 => 0.72 AA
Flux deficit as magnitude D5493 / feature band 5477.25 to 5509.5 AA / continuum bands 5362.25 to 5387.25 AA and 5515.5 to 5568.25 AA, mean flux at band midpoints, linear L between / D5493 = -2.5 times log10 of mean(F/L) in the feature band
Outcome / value 0.02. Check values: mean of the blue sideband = 0.744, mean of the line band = 0.749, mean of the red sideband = 0.771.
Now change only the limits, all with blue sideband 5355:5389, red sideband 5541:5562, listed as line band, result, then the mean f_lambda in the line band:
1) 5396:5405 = 0.12 mag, 0.684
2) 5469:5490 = 0.04 mag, 0.753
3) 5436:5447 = -0.01 mag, 0.78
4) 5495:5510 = 0.07 mag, 0.741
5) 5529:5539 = 0.05 mag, 0.756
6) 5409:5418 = 0.04 mag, 0.741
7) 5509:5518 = 0.12 mag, 0.705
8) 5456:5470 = 0.07 mag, 0.731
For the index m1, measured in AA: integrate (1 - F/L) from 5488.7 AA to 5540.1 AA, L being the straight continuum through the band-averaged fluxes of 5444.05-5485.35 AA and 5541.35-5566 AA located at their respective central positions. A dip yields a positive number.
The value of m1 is 2.6 AA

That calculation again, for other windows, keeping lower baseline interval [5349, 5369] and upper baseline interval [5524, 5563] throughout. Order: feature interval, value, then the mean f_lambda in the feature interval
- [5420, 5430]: 0.3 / 0.753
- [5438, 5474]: 1.4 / 0.748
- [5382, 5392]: 0.1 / 0.773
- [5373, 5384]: -0.1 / 0.788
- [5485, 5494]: 0.4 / 0.742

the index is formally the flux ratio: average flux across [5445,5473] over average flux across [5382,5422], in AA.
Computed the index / 1.02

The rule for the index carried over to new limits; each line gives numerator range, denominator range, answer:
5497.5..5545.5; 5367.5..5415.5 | 1.01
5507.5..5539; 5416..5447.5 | 0.95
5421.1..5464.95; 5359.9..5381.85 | 1.03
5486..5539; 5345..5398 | 0.96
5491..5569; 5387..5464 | 1.02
